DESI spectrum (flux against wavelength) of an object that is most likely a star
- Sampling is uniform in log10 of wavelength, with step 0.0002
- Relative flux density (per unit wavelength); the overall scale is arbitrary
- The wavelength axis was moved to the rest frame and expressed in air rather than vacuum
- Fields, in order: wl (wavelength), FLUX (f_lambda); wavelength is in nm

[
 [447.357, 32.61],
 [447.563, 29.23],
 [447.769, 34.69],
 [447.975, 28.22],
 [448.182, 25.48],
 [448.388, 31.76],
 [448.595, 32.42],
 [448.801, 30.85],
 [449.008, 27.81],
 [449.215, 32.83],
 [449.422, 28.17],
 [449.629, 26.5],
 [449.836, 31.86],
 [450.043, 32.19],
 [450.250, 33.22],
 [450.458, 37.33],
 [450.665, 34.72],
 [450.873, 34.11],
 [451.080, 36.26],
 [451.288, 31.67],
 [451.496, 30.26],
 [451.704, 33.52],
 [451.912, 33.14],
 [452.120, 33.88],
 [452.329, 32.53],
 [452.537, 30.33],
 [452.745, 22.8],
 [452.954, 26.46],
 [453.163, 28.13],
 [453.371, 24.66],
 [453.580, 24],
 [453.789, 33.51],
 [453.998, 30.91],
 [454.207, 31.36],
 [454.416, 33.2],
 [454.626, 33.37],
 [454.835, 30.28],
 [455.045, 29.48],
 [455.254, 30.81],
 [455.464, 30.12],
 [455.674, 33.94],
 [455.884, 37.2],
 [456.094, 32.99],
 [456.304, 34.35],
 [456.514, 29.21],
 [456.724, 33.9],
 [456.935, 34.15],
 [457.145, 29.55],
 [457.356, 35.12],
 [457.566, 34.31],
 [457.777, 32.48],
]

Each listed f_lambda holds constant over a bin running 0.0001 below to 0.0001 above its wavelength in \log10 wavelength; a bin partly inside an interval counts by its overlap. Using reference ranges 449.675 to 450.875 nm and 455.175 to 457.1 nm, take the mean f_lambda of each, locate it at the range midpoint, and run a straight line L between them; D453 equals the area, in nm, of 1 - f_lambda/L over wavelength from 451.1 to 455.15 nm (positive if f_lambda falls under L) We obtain 0.35 nm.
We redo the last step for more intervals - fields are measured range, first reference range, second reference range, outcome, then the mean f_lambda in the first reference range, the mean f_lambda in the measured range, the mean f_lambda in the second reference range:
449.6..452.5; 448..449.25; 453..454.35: -0.36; 29.9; 33.1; 28.8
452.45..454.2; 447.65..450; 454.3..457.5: 0.21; 30.1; 27.8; 32.5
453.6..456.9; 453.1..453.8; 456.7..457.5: -0.25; 26.8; 32.1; 33.2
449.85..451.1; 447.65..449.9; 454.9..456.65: -0.15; 30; 34.3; 32.2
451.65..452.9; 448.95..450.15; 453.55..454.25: -0.02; 30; 30.7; 30.5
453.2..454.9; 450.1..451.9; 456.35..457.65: 0.16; 33.8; 30.1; 32.8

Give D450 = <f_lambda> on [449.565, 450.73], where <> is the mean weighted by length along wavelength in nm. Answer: 32.8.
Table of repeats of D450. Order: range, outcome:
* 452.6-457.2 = 30.7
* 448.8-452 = 32.2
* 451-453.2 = 30.8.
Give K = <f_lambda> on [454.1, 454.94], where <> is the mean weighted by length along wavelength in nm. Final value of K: 32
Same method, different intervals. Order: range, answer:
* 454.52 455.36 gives 31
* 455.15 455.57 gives 30.4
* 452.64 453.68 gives 25.2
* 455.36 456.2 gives 33.6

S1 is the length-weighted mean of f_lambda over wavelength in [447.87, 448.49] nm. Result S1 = 28.5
